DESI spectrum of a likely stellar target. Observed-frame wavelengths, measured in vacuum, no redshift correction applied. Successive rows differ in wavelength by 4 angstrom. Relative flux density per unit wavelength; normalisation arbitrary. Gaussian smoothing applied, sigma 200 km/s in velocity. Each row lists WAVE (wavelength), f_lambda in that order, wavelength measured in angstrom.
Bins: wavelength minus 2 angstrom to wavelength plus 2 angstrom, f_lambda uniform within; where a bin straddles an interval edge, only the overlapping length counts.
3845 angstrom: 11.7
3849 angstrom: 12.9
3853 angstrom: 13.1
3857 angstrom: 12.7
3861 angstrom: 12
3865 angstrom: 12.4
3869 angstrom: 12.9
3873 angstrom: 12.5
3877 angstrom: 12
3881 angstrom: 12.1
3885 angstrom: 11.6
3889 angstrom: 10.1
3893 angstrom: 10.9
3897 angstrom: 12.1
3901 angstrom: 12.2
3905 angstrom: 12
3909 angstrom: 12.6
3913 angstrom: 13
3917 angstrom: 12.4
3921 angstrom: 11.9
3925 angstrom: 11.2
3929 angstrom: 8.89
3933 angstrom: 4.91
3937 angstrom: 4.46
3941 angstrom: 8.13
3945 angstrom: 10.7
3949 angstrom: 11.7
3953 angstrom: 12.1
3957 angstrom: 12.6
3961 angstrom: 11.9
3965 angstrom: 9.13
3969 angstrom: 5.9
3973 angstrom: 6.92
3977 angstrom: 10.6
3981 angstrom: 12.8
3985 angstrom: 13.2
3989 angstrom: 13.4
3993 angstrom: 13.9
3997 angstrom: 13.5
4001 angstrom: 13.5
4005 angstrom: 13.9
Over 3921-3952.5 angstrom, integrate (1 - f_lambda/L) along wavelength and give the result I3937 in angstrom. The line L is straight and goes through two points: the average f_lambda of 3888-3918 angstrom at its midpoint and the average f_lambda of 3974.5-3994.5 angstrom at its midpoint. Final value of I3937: 8.4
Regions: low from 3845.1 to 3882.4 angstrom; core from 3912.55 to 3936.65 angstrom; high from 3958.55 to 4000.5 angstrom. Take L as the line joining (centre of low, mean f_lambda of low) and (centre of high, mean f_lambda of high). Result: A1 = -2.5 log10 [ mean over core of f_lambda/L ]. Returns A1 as 0.20 mag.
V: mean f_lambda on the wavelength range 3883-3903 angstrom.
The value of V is 11.4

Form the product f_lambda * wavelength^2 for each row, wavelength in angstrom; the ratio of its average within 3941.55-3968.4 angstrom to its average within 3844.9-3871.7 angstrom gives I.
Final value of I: 0.9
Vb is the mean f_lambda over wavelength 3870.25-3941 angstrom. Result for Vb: 10.8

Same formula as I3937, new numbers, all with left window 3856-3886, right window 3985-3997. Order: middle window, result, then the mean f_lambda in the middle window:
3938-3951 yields 3.3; 9.74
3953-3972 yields 4.7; 9.96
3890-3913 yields 1.2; 12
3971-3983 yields 3.0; 10.1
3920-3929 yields 1.3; 10.9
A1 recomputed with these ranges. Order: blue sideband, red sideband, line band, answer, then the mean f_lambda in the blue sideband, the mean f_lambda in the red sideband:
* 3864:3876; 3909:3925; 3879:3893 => 0.12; 12.6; 12.3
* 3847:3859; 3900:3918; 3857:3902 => 0.07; 12.9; 12.5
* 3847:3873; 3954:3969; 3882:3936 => 0.07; 12.7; 10.6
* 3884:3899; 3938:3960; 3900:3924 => -0.12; 11.1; 10.8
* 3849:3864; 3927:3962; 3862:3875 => -0.03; 12.6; 9.42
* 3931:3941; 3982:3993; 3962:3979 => 0.26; 5.37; 13.4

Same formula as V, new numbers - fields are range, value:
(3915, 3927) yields 11.8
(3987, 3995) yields 13.7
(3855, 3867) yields 12.4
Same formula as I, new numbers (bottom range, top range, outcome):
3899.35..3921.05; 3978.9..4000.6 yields 1.12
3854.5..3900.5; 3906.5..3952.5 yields 0.87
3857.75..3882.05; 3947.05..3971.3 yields 0.89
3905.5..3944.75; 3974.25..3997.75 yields 1.33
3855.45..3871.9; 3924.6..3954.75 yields 0.74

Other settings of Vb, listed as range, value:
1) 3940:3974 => 10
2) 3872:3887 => 12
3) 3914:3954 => 9.66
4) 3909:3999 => 10.6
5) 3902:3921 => 12.4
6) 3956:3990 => 10.6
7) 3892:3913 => 12.1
